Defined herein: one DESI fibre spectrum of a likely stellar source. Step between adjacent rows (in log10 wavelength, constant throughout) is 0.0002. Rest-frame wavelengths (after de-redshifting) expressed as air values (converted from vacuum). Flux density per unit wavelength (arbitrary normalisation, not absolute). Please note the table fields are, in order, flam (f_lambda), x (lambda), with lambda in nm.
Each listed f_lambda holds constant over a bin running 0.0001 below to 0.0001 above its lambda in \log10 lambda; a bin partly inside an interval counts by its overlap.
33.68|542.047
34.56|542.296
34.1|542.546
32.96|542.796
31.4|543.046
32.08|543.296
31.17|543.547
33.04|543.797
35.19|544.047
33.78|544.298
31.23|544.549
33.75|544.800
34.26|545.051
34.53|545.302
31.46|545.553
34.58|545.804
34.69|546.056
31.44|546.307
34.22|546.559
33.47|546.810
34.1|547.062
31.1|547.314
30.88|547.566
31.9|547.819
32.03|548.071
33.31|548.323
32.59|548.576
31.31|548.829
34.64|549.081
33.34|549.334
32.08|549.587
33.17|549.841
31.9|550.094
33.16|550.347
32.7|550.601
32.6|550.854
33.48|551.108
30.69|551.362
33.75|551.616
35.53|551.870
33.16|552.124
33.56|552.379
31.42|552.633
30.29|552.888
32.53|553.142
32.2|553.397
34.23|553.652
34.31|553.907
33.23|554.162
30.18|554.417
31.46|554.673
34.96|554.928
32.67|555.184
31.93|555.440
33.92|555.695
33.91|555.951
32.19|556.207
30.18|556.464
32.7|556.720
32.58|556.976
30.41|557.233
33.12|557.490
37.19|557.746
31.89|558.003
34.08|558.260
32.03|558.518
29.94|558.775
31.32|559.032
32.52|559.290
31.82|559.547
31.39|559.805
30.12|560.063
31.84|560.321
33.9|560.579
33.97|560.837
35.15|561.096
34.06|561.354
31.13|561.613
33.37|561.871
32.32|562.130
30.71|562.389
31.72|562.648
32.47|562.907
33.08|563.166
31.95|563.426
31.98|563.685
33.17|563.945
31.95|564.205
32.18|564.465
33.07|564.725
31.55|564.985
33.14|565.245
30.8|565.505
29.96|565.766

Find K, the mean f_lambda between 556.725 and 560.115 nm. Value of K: 32.2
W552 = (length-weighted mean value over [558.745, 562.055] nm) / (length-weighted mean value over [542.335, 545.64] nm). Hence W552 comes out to 1.0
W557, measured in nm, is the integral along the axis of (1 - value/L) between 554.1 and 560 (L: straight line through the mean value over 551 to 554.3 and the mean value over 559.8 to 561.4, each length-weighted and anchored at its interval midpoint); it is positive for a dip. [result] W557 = 0.10 nm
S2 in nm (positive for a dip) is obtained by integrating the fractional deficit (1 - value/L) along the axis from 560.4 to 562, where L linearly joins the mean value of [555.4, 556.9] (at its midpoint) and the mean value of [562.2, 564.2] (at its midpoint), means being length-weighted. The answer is -0.06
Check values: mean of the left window 32.5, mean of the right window 32.1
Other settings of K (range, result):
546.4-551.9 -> 32.8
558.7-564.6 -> 32.3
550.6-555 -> 32.8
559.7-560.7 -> 31.8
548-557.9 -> 32.8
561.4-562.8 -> 32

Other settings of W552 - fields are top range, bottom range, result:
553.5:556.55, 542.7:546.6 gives 0.99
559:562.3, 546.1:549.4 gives 1.00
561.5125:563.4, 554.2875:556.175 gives 0.98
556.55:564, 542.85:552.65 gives 0.99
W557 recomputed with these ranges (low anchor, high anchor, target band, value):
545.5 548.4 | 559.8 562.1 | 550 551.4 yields 0.011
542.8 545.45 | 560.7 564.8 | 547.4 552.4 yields 0.021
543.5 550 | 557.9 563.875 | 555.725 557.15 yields 0.007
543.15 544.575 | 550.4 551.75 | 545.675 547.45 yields -0.032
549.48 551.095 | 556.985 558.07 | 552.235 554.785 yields 0.041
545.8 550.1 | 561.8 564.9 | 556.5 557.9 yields -0.021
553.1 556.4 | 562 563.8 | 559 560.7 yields 0.025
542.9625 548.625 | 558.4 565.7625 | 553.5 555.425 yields -0.024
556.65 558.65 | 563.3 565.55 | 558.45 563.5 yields 0.060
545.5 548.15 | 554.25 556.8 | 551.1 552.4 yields -0.031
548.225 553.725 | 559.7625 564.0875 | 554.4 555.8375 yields -0.002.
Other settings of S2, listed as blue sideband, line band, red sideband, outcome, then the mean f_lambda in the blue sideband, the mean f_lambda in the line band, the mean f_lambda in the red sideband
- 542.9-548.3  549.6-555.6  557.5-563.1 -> 0.00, 32.9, 32.7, 32.5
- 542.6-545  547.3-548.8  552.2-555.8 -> 0.03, 32.8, 32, 32.6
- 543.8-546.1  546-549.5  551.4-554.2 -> 0.07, 33.6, 32.7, 33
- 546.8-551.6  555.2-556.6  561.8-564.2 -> 0.00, 32.6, 32.5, 32.3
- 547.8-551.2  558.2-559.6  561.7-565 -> 0.03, 32.8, 31.9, 32.3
